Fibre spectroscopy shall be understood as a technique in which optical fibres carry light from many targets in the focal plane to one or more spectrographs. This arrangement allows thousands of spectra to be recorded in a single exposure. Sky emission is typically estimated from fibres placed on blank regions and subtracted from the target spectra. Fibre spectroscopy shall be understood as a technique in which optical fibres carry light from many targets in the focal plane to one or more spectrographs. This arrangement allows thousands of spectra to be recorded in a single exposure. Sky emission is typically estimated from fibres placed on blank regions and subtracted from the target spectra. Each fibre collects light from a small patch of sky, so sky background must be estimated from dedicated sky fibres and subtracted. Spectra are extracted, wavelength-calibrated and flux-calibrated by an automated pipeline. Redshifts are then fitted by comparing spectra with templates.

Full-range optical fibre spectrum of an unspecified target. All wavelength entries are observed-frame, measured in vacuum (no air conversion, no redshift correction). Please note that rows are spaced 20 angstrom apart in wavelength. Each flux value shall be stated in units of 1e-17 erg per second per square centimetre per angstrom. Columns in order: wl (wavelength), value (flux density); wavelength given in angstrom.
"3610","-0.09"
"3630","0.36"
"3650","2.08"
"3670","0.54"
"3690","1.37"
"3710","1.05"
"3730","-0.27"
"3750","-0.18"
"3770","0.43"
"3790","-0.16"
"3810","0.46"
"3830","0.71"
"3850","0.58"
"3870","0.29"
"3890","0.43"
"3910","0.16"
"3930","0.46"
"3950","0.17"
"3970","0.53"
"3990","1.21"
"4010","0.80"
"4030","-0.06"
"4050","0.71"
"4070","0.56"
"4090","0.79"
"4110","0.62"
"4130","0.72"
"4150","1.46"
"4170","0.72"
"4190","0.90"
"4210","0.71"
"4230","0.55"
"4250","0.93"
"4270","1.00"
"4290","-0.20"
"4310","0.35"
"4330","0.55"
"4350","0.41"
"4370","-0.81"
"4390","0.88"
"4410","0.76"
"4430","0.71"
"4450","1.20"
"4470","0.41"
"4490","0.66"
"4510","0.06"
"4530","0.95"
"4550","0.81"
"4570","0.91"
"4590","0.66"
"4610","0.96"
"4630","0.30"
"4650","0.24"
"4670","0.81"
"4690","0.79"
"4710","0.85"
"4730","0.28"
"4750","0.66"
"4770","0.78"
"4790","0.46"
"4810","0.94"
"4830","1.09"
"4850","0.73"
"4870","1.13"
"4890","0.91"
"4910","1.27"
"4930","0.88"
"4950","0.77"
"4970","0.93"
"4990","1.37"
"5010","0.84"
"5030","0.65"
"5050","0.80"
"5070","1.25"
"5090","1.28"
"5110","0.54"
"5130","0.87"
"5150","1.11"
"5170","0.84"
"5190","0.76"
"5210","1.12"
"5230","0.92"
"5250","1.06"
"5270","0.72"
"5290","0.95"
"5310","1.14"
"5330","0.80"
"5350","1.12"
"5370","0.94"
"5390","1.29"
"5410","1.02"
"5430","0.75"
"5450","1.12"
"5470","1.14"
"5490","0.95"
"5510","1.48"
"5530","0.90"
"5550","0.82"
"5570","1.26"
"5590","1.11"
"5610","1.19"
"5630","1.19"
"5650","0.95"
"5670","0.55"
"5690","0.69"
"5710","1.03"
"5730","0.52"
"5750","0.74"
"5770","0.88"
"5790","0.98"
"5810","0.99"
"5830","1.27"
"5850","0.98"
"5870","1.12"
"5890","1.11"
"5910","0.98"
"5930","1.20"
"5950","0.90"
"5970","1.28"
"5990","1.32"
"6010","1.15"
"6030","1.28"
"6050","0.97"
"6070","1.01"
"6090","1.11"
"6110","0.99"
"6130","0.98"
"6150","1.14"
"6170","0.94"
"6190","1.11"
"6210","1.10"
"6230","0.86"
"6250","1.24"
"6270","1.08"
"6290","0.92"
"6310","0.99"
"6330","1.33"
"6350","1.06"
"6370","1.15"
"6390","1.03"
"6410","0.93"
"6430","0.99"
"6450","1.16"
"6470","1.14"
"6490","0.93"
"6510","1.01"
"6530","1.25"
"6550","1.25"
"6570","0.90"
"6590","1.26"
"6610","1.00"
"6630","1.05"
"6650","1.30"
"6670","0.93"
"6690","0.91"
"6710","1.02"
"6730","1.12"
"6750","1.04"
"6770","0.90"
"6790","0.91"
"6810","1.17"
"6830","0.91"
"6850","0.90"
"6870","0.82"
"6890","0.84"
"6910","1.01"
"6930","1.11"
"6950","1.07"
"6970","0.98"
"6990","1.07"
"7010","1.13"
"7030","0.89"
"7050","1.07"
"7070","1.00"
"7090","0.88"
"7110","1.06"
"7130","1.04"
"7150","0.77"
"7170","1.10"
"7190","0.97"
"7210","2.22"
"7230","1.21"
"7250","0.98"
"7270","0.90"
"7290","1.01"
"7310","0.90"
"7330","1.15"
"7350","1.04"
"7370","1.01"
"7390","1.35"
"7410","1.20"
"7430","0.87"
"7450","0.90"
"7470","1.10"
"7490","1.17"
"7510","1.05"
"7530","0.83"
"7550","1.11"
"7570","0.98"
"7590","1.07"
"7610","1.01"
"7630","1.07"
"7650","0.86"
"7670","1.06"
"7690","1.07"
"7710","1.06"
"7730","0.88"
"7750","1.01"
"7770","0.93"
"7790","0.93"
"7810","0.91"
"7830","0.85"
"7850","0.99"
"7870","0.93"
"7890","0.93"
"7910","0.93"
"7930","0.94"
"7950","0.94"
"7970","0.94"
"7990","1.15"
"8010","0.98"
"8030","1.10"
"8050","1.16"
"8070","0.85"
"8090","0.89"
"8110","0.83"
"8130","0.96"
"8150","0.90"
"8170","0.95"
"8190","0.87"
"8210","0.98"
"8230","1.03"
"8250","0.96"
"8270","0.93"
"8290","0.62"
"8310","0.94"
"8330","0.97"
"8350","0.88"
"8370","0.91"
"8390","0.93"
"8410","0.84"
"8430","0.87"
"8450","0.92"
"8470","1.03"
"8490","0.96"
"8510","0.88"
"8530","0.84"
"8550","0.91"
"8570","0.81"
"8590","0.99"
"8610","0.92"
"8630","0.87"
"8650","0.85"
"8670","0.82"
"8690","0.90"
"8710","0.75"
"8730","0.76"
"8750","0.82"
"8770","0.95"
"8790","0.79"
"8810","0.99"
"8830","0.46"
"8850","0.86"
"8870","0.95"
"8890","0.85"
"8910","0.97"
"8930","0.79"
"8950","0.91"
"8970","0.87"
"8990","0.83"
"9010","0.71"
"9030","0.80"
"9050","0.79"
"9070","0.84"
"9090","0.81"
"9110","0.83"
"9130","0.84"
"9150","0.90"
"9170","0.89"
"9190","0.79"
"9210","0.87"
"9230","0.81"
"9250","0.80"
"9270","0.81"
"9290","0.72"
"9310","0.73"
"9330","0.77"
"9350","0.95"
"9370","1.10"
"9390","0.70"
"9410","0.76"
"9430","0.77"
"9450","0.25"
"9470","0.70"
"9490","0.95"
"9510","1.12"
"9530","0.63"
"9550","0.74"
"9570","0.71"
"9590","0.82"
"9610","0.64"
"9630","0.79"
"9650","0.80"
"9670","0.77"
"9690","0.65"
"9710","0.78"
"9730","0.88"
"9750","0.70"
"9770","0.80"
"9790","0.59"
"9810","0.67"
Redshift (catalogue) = 0.099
